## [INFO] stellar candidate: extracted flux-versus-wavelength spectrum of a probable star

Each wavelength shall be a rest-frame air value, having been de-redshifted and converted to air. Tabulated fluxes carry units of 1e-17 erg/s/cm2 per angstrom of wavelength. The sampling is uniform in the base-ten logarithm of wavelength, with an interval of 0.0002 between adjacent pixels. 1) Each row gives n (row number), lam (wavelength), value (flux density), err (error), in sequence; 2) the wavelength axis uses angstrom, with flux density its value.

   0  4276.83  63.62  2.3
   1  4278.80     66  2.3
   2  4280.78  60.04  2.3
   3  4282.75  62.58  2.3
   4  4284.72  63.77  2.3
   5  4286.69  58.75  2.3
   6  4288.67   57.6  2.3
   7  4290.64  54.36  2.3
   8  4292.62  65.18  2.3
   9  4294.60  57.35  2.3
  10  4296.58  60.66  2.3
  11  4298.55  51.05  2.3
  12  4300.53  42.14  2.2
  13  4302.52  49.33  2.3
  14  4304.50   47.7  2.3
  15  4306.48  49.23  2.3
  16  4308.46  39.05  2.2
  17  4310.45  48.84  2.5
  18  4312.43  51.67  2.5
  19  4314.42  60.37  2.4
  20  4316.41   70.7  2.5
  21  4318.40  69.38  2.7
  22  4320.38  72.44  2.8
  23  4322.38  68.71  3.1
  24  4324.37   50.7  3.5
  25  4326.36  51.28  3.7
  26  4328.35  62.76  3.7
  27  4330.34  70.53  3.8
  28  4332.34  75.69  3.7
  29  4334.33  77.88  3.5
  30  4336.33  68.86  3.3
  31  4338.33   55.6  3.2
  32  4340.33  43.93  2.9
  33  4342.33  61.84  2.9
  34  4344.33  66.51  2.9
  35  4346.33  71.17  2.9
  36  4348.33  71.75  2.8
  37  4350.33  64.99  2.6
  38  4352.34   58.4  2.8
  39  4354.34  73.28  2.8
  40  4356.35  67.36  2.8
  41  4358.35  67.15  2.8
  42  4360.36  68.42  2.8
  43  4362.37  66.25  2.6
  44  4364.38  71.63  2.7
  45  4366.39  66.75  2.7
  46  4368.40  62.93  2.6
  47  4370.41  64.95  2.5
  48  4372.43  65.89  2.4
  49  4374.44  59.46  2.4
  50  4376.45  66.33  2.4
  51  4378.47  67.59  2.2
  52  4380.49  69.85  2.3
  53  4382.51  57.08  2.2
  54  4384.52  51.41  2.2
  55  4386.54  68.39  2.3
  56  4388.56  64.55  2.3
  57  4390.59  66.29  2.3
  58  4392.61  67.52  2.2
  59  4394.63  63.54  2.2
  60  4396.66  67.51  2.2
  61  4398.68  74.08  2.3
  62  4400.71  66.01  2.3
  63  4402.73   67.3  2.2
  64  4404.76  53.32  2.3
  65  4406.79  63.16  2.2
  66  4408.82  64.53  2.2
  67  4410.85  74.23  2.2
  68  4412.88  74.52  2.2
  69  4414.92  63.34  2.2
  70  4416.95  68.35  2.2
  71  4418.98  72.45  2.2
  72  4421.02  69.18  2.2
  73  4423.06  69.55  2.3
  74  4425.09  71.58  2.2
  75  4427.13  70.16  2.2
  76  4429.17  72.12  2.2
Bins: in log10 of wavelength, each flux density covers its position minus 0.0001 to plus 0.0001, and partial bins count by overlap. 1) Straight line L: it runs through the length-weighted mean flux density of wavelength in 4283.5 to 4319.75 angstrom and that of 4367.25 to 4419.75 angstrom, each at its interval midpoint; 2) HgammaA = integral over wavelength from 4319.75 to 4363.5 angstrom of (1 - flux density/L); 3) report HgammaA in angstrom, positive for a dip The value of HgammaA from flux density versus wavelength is -3.8 angstrom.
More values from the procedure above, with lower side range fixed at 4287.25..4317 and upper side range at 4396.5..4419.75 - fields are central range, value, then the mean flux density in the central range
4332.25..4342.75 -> -0.9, 63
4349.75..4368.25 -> -1.8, 67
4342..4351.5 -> -1.3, 67.5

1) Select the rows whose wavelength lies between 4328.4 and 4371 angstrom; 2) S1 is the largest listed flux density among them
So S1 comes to 77.88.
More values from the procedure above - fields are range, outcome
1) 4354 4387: 73.28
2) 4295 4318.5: 70.7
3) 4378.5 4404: 74.08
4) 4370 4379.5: 67.59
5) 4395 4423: 74.52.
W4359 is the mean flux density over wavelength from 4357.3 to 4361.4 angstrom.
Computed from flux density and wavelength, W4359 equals 67.8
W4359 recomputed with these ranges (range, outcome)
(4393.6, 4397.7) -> 65.6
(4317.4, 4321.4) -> 70.9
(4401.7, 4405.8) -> 60.4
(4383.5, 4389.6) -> 61.5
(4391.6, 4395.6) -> 65.6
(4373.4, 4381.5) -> 65.8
